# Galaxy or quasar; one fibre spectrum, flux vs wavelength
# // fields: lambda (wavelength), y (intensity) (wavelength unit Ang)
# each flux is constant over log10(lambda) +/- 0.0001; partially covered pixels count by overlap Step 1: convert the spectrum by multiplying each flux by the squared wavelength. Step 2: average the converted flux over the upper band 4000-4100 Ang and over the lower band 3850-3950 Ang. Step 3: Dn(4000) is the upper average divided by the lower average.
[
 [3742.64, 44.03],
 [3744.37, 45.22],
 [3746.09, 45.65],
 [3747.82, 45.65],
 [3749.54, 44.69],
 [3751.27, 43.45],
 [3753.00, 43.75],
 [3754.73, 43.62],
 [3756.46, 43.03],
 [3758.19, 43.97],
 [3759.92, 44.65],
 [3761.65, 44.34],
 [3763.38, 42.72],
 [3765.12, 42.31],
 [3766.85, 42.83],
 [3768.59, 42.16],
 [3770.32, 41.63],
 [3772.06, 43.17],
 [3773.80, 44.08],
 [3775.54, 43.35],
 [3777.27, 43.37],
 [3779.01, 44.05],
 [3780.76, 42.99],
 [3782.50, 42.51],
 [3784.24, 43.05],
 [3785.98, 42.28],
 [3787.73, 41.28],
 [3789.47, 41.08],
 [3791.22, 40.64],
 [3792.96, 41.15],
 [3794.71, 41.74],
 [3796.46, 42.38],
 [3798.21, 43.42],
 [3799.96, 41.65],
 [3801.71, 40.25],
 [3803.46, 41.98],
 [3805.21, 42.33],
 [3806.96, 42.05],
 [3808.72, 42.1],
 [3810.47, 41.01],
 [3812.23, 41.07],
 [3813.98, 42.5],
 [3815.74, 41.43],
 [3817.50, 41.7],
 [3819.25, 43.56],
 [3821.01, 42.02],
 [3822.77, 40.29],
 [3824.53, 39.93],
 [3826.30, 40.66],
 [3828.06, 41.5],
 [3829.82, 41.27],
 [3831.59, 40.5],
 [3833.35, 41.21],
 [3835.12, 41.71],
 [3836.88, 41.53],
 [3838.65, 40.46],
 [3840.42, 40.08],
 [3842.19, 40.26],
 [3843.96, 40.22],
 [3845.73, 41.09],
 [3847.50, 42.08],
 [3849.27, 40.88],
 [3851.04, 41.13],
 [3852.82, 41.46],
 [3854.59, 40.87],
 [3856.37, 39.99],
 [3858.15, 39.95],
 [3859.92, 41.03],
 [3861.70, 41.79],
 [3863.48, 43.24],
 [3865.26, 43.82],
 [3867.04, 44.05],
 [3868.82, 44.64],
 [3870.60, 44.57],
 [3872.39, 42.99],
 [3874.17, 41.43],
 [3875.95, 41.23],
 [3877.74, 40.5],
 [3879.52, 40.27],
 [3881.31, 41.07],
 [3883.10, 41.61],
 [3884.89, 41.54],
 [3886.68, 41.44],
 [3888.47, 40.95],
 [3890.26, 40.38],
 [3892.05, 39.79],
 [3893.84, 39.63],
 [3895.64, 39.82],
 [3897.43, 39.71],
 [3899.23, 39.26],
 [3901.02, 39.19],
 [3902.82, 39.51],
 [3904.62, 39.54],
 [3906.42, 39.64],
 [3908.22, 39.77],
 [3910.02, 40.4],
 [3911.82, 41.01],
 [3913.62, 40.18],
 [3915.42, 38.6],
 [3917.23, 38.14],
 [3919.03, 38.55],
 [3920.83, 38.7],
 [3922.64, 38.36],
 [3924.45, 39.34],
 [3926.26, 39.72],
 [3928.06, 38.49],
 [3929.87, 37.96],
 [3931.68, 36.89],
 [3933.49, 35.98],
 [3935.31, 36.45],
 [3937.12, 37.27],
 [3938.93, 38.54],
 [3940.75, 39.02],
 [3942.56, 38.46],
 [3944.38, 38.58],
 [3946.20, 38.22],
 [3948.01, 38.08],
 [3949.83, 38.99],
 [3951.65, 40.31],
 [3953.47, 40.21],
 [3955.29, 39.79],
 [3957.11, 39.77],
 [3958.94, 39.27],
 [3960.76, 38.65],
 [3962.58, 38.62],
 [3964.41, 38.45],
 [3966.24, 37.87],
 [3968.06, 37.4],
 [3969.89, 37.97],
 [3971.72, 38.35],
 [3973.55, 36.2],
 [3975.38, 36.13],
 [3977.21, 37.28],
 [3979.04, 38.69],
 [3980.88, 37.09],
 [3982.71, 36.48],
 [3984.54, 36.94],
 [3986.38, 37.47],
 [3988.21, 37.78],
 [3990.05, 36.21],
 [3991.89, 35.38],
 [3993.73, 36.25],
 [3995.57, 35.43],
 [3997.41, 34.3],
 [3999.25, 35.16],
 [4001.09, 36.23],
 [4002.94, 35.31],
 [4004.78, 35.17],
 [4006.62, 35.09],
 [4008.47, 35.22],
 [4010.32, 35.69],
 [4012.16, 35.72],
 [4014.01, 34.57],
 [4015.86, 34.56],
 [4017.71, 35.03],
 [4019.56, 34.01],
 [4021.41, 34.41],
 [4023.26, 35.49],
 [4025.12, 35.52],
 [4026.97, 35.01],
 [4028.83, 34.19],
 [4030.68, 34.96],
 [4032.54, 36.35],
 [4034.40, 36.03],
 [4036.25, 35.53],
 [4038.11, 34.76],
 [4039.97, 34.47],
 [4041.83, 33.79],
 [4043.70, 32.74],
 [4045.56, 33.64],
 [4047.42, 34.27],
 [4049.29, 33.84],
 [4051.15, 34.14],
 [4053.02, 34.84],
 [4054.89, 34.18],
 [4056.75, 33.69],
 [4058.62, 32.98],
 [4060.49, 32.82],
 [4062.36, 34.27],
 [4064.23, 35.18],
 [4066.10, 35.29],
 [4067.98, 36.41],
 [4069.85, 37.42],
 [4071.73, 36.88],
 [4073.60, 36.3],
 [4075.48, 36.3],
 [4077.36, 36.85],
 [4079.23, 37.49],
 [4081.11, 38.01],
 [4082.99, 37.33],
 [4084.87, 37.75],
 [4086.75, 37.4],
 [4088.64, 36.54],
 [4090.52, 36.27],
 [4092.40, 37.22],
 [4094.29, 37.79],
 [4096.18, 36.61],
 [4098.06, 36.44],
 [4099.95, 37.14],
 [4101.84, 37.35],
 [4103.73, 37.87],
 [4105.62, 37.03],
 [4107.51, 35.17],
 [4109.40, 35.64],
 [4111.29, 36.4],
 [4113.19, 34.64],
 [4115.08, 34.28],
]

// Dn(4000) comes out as 1.0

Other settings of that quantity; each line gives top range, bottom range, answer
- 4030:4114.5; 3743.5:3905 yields 0.97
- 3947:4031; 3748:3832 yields 0.96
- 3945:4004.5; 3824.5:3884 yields 0.96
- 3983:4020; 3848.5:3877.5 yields 0.91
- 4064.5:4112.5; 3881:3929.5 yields 1.01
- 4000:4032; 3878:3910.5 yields 0.93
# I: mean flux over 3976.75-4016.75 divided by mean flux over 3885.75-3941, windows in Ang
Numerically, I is 0.92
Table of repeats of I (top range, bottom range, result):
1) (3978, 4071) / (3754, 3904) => 0.84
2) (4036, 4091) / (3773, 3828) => 0.84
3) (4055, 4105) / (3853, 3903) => 0.88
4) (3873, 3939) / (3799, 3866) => 0.96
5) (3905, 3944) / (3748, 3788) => 0.89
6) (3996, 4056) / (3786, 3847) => 0.84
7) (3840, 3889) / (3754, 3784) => 0.96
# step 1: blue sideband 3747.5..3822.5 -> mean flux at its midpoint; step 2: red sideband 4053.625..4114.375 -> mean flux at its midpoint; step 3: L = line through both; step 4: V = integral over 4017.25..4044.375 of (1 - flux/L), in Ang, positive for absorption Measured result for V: 1.8 Ang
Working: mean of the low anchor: 42.6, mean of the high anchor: 36.2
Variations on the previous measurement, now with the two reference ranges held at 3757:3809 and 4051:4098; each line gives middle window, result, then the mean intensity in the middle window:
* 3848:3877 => -0.9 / 42.1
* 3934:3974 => 0.2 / 38.5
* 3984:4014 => 1.5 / 35.8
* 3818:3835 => 0.1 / 41.2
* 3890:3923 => 0.2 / 39.5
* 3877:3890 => -0.2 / 41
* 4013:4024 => 0.8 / 34.7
